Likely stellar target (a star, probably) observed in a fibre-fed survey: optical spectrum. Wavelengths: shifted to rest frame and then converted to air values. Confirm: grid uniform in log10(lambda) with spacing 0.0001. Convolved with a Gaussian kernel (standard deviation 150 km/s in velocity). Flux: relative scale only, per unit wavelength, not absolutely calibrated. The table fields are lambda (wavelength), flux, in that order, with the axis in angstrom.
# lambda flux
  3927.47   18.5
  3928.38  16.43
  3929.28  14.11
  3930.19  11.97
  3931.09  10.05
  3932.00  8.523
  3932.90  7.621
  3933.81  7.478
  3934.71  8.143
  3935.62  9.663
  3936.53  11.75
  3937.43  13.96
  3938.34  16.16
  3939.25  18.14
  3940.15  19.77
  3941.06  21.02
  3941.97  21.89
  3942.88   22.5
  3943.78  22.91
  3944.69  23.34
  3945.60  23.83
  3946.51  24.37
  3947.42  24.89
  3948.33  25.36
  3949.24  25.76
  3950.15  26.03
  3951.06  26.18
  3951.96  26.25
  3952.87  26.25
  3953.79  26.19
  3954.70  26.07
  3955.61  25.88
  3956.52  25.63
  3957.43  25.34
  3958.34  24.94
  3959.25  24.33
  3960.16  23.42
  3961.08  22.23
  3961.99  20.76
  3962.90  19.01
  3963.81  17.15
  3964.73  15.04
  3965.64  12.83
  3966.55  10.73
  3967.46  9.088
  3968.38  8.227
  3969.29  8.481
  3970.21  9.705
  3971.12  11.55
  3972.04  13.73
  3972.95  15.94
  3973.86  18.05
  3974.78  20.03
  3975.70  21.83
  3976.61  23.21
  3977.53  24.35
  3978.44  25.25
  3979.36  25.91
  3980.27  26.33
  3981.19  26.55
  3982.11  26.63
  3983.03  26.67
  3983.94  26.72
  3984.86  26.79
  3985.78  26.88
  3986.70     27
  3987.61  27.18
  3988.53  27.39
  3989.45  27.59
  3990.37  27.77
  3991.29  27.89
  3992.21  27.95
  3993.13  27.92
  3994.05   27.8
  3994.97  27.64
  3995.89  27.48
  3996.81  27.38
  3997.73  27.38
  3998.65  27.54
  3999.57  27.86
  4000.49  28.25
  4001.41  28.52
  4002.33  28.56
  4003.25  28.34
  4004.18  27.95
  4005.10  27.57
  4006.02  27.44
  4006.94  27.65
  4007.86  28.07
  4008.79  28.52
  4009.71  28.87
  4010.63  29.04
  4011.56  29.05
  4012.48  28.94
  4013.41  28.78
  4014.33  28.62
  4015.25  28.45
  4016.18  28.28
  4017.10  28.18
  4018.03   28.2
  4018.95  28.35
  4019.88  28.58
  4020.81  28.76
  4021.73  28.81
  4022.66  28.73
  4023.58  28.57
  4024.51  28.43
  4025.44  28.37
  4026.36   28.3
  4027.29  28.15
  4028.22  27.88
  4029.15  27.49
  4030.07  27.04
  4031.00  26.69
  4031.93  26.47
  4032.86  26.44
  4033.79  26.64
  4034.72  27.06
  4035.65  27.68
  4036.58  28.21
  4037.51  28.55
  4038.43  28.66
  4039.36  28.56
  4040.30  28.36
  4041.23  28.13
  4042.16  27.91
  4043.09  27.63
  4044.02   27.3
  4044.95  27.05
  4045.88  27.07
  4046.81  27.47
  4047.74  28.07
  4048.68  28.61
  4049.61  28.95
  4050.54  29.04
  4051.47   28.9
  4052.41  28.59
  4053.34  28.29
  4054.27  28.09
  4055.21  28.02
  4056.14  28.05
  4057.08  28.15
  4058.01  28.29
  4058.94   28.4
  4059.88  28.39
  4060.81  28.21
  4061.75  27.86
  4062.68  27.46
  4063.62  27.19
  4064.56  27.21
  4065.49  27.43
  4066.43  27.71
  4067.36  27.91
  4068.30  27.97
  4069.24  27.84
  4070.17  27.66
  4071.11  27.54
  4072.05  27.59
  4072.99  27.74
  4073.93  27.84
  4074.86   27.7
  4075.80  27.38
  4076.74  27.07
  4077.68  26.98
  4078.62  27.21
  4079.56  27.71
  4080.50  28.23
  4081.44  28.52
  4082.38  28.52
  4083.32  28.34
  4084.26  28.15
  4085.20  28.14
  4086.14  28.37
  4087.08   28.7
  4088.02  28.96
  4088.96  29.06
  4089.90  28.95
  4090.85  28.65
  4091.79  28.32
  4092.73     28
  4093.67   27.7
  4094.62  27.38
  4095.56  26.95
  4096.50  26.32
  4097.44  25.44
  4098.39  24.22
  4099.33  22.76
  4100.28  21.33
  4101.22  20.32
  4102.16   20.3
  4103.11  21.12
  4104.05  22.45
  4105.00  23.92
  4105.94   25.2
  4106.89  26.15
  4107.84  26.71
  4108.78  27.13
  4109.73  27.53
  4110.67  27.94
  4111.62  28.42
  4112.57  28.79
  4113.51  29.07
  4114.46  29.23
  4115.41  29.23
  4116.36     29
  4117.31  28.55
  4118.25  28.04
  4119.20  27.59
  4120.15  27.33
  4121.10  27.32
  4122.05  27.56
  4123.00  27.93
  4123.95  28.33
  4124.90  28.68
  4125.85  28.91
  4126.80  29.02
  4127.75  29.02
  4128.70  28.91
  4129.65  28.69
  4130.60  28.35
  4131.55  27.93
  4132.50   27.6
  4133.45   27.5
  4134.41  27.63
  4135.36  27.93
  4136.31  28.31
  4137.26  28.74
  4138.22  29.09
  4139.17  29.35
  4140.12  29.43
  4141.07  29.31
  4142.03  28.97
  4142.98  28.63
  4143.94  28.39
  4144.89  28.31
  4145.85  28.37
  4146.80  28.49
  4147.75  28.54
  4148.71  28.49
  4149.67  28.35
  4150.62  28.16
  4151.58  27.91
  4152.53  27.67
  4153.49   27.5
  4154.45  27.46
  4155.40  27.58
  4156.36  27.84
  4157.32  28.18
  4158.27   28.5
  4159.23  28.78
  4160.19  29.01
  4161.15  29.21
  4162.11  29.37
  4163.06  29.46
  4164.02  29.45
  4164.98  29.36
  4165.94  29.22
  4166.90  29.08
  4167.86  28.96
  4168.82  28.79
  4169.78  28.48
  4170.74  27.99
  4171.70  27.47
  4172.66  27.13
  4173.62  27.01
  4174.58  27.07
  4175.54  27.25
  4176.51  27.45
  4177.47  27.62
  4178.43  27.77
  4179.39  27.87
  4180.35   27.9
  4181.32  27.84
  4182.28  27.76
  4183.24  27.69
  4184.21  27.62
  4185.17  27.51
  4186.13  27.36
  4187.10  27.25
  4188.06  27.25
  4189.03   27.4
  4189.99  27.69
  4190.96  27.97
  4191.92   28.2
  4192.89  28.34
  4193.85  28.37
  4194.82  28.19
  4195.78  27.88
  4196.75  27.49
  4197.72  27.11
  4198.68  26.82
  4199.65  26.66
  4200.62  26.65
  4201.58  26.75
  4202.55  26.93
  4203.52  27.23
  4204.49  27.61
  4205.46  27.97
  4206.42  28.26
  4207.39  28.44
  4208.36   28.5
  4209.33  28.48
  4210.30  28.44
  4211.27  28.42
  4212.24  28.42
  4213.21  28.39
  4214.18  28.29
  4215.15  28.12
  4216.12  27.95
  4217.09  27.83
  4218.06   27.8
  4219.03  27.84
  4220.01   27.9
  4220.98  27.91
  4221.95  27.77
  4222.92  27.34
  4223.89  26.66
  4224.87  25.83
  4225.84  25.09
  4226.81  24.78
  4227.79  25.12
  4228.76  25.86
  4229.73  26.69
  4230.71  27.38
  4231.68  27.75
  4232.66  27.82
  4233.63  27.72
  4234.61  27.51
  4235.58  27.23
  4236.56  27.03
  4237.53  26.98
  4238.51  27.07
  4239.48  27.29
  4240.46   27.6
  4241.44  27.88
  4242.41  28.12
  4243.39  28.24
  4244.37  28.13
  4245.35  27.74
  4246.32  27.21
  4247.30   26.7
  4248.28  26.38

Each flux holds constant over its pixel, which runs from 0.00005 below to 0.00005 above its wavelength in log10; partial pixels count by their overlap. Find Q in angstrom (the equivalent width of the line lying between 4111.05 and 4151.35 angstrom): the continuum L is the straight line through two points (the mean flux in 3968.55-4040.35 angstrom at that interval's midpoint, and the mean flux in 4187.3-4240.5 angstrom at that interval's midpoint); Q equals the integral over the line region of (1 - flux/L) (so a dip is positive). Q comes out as -2.2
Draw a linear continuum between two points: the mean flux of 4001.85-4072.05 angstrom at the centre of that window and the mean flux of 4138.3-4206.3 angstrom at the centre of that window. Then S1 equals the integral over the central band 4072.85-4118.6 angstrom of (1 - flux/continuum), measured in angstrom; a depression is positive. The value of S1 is 1.8 angstrom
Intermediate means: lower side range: 28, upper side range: 28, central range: 26.9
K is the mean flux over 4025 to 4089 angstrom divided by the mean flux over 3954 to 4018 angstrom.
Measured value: 1.15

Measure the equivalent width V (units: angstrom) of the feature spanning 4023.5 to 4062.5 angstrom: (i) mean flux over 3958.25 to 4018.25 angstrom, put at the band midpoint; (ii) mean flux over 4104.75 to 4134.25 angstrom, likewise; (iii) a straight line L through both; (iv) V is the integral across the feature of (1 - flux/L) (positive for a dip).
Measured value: -3.4 angstrom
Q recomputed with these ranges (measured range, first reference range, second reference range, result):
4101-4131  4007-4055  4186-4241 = 0.7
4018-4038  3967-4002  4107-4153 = -2.3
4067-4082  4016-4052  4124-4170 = 0.3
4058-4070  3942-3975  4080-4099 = -0.7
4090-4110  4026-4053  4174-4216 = 1.9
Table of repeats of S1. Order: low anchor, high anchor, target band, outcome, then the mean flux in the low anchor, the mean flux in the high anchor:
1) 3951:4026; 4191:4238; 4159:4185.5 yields -1.24 angstrom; 24.8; 27.5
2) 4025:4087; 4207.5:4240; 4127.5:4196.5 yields -1.62 angstrom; 27.9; 27.4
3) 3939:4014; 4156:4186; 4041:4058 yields -1.69 angstrom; 23.9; 28.2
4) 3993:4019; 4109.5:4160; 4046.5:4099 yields 0.74 angstrom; 28.2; 28.4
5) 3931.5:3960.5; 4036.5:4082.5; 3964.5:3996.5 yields 1.59 angstrom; 20.7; 27.9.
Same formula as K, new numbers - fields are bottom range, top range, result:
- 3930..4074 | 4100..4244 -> 1.12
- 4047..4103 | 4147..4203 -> 1.02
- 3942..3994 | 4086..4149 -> 1.22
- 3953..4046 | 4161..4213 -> 1.10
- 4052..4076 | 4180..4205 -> 0.99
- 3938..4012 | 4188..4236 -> 1.16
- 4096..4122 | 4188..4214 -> 1.07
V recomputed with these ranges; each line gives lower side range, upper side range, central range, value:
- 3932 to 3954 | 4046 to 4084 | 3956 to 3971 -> 2.7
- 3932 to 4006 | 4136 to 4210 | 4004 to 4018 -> -3.0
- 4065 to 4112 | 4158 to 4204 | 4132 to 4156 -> -0.7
